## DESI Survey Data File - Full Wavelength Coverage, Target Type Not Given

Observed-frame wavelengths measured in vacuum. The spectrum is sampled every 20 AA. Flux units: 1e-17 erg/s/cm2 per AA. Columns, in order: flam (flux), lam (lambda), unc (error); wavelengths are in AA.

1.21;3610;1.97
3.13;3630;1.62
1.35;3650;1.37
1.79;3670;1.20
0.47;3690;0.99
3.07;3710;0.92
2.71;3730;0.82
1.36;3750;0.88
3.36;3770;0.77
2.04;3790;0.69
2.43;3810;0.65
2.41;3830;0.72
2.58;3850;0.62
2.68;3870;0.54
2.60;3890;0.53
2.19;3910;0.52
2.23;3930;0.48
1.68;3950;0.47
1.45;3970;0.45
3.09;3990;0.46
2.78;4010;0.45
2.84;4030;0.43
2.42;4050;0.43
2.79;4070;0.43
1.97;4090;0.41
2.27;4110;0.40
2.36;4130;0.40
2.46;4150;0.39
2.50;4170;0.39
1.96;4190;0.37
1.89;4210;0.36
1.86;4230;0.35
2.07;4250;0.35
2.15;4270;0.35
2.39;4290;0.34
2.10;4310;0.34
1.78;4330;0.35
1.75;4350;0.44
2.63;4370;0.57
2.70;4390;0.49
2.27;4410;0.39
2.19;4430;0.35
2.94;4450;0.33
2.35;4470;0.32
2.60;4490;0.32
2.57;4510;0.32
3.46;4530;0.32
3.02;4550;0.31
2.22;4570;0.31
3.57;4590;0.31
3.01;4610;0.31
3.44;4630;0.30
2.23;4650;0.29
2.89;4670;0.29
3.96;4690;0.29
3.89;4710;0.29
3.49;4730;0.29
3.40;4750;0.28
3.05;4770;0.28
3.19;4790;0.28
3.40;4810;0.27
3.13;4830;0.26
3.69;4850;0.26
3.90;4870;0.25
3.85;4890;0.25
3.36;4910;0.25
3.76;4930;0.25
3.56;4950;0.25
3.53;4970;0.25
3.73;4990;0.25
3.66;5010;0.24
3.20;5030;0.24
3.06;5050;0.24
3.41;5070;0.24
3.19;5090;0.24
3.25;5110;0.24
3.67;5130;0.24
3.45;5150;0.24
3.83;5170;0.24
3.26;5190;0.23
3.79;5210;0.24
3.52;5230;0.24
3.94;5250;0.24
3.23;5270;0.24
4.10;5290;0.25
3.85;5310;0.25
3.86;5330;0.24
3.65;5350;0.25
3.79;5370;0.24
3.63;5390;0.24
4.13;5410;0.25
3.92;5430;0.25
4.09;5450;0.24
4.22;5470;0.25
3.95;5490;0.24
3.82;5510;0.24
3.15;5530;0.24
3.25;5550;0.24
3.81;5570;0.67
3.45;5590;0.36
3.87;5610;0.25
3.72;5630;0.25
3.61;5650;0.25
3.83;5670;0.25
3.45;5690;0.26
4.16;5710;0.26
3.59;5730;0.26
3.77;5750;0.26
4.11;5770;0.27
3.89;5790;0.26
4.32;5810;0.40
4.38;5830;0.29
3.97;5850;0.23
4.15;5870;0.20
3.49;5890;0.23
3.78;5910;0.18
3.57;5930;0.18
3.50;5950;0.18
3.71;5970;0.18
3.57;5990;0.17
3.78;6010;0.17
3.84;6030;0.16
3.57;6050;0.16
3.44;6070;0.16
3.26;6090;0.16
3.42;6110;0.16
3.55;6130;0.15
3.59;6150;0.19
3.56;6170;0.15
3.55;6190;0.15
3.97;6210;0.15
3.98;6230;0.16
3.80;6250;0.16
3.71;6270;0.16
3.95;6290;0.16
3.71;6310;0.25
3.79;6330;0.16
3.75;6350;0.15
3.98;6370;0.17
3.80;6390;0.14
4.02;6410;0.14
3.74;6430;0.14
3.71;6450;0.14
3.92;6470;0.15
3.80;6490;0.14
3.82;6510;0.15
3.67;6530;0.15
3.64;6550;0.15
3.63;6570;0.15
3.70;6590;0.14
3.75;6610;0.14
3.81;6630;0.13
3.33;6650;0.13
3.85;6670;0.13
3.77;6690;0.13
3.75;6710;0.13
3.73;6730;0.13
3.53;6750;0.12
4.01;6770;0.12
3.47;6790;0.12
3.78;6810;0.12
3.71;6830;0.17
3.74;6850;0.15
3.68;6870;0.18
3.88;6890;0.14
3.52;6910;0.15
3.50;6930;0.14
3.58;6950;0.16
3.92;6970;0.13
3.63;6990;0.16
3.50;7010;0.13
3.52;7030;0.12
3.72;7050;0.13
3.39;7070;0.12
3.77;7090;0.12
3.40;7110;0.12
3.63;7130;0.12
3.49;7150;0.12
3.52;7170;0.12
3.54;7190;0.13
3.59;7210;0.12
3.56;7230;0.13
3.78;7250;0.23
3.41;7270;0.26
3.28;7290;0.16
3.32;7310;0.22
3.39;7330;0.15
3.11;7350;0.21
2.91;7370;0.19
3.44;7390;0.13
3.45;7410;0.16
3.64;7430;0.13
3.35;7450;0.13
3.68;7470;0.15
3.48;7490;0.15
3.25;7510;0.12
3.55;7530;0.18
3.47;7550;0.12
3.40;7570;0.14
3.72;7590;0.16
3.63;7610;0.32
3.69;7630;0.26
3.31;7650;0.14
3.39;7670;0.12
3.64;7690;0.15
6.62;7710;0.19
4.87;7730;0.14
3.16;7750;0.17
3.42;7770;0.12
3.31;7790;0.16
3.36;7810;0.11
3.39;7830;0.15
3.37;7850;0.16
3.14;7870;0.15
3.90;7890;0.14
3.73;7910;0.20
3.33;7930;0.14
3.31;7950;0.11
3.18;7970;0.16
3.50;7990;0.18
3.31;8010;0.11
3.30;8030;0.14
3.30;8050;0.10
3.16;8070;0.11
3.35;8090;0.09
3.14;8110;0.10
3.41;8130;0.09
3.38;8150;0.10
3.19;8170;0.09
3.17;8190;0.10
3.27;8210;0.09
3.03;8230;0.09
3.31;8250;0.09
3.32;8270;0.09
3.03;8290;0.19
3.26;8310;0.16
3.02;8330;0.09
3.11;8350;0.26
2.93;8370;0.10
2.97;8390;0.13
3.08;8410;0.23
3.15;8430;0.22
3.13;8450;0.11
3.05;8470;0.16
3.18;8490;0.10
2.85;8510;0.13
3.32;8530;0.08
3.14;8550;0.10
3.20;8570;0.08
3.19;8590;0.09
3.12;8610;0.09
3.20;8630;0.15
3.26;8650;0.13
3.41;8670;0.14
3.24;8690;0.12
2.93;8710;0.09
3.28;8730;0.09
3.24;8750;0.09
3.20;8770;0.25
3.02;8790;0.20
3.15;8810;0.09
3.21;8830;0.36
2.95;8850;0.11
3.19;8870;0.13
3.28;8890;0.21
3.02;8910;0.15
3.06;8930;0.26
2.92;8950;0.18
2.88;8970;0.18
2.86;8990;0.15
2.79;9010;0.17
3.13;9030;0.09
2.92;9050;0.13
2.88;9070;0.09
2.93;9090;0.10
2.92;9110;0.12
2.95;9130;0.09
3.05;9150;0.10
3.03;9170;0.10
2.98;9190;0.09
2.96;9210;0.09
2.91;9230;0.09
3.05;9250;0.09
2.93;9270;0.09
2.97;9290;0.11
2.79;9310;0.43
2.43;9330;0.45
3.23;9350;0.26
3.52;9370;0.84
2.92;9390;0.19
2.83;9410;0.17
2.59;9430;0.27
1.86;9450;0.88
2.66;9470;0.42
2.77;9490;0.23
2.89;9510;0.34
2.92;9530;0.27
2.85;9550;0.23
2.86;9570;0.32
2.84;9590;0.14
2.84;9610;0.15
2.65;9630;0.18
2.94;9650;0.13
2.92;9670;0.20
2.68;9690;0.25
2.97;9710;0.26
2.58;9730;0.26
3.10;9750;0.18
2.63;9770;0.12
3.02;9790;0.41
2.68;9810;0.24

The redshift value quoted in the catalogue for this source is 0.174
